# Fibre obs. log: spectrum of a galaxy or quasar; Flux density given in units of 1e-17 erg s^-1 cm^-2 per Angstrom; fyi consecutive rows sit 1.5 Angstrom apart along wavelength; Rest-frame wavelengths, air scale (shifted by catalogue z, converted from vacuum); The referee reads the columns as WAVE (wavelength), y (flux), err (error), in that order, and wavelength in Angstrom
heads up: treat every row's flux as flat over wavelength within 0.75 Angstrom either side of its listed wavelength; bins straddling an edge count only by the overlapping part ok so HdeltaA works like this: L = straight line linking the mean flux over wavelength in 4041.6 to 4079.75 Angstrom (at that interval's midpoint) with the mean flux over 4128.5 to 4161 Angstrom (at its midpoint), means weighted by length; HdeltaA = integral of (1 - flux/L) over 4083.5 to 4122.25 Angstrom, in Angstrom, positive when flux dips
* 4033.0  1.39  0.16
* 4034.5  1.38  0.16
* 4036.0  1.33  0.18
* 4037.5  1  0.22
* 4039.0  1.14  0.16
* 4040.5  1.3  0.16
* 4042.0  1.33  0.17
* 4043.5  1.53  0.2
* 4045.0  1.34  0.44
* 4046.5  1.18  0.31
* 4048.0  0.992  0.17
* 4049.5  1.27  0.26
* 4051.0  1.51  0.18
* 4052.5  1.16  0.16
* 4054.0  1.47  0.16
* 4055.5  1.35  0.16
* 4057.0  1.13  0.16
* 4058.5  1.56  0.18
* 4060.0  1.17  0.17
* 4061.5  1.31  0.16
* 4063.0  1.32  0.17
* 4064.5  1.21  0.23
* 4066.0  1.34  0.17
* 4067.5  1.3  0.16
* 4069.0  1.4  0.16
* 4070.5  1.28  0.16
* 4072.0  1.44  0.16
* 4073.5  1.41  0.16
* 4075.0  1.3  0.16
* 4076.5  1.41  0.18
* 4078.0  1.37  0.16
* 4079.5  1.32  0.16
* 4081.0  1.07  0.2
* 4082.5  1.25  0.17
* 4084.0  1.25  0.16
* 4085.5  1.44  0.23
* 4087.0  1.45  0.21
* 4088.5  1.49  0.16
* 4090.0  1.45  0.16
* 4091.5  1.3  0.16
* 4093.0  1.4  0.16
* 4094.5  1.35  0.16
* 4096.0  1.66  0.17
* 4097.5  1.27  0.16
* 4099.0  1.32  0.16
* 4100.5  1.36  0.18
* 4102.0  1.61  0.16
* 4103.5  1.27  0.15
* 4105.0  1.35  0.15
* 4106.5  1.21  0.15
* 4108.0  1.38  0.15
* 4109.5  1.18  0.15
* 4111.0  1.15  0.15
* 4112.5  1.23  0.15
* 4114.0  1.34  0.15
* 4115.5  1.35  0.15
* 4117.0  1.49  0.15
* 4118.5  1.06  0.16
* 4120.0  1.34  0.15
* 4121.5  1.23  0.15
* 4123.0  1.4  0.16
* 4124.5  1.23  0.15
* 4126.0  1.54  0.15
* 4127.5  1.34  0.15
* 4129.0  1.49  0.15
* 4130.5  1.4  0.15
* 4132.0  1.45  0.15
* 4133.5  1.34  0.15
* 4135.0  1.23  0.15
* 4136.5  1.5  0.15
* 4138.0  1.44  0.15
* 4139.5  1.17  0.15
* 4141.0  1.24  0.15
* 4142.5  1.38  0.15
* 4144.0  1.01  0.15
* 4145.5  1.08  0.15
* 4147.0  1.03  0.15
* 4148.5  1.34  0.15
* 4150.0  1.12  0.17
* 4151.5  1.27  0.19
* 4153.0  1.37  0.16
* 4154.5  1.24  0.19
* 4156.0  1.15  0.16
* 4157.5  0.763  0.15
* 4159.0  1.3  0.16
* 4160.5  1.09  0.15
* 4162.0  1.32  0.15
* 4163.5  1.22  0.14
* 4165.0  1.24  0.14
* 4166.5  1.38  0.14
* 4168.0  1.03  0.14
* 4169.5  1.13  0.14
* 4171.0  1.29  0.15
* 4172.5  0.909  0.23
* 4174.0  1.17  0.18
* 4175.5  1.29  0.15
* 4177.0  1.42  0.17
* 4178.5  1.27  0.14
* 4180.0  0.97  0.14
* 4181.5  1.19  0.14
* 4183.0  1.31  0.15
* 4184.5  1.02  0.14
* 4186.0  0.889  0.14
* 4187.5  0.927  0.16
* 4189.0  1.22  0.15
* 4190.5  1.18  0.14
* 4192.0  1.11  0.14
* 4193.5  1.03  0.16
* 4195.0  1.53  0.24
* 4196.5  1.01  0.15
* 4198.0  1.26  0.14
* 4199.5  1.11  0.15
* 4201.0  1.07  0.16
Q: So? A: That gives -1.8 Angstrom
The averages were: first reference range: 1.32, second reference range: 1.24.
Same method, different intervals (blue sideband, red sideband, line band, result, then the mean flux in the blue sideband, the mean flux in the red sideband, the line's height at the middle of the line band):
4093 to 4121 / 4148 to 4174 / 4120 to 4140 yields -1.6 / 1.33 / 1.18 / 1.27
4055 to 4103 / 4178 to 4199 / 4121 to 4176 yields -1.4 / 1.35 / 1.13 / 1.21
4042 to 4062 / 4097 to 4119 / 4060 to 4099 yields -1.2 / 1.31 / 1.31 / 1.31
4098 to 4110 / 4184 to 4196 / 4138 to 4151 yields 0.5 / 1.34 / 1.11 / 1.23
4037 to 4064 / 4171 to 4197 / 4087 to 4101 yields -1.8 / 1.28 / 1.15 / 1.24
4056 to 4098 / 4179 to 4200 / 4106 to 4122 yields 0.0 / 1.35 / 1.13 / 1.27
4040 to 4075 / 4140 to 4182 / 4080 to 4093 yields -0.6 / 1.32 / 1.19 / 1.28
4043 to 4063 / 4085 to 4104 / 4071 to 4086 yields 0.5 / 1.3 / 1.41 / 1.37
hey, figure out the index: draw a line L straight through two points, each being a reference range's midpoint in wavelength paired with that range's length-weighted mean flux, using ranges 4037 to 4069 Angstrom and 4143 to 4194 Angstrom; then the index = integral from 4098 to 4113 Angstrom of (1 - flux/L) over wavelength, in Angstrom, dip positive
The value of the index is -0.96 Angstrom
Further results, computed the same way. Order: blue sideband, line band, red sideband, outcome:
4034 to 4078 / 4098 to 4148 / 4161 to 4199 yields -2.98 Angstrom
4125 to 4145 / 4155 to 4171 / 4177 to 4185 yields 0.96 Angstrom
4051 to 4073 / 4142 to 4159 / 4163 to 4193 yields 0.49 Angstrom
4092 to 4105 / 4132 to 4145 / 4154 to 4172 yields -0.34 Angstrom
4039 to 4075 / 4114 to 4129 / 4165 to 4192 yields -1.35 Angstrom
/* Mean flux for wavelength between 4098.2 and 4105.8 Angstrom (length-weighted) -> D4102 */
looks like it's 1.38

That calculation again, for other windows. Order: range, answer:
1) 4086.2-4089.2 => 1.47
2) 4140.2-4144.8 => 1.21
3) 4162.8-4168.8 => 1.22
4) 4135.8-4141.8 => 1.34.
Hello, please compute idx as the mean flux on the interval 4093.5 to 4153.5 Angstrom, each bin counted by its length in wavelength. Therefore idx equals 1.31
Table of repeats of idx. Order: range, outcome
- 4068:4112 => 1.35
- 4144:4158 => 1.15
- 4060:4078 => 1.33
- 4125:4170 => 1.25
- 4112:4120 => 1.3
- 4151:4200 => 1.17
